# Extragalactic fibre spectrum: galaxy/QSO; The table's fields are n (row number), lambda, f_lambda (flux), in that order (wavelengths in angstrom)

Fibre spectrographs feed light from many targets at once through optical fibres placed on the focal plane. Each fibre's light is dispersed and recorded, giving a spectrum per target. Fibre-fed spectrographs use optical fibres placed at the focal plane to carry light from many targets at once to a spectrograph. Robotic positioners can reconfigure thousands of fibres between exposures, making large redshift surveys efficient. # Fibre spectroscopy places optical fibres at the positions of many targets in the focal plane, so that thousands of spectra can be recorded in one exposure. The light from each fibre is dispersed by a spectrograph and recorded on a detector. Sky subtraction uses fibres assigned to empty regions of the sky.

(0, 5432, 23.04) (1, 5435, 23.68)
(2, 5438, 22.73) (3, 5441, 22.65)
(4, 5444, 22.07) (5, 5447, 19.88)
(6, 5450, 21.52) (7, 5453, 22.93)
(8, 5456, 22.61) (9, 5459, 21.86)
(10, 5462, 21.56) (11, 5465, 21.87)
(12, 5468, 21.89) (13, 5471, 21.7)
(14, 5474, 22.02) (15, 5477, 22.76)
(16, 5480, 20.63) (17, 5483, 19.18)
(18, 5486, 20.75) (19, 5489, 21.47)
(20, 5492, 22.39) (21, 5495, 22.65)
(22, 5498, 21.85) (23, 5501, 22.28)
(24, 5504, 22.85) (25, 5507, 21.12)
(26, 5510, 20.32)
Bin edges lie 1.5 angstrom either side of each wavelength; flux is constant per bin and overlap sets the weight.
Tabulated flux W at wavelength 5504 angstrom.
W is 22.85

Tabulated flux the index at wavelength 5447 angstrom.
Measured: 19.88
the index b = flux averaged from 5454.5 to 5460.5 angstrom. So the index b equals 22.2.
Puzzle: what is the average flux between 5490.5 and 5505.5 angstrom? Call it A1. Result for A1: 22.4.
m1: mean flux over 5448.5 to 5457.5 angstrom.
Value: 22.4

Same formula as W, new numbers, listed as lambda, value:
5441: 22.65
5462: 21.56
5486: 20.75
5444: 22.07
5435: 23.68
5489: 21.47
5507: 21.12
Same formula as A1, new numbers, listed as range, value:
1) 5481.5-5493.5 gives 20.9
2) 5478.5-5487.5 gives 20.2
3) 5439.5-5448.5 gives 21.5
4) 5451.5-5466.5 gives 22.2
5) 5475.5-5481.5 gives 21.7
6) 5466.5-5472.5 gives 21.8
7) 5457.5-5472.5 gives 21.8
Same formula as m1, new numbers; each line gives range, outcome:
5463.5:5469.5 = 21.9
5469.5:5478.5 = 22.2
